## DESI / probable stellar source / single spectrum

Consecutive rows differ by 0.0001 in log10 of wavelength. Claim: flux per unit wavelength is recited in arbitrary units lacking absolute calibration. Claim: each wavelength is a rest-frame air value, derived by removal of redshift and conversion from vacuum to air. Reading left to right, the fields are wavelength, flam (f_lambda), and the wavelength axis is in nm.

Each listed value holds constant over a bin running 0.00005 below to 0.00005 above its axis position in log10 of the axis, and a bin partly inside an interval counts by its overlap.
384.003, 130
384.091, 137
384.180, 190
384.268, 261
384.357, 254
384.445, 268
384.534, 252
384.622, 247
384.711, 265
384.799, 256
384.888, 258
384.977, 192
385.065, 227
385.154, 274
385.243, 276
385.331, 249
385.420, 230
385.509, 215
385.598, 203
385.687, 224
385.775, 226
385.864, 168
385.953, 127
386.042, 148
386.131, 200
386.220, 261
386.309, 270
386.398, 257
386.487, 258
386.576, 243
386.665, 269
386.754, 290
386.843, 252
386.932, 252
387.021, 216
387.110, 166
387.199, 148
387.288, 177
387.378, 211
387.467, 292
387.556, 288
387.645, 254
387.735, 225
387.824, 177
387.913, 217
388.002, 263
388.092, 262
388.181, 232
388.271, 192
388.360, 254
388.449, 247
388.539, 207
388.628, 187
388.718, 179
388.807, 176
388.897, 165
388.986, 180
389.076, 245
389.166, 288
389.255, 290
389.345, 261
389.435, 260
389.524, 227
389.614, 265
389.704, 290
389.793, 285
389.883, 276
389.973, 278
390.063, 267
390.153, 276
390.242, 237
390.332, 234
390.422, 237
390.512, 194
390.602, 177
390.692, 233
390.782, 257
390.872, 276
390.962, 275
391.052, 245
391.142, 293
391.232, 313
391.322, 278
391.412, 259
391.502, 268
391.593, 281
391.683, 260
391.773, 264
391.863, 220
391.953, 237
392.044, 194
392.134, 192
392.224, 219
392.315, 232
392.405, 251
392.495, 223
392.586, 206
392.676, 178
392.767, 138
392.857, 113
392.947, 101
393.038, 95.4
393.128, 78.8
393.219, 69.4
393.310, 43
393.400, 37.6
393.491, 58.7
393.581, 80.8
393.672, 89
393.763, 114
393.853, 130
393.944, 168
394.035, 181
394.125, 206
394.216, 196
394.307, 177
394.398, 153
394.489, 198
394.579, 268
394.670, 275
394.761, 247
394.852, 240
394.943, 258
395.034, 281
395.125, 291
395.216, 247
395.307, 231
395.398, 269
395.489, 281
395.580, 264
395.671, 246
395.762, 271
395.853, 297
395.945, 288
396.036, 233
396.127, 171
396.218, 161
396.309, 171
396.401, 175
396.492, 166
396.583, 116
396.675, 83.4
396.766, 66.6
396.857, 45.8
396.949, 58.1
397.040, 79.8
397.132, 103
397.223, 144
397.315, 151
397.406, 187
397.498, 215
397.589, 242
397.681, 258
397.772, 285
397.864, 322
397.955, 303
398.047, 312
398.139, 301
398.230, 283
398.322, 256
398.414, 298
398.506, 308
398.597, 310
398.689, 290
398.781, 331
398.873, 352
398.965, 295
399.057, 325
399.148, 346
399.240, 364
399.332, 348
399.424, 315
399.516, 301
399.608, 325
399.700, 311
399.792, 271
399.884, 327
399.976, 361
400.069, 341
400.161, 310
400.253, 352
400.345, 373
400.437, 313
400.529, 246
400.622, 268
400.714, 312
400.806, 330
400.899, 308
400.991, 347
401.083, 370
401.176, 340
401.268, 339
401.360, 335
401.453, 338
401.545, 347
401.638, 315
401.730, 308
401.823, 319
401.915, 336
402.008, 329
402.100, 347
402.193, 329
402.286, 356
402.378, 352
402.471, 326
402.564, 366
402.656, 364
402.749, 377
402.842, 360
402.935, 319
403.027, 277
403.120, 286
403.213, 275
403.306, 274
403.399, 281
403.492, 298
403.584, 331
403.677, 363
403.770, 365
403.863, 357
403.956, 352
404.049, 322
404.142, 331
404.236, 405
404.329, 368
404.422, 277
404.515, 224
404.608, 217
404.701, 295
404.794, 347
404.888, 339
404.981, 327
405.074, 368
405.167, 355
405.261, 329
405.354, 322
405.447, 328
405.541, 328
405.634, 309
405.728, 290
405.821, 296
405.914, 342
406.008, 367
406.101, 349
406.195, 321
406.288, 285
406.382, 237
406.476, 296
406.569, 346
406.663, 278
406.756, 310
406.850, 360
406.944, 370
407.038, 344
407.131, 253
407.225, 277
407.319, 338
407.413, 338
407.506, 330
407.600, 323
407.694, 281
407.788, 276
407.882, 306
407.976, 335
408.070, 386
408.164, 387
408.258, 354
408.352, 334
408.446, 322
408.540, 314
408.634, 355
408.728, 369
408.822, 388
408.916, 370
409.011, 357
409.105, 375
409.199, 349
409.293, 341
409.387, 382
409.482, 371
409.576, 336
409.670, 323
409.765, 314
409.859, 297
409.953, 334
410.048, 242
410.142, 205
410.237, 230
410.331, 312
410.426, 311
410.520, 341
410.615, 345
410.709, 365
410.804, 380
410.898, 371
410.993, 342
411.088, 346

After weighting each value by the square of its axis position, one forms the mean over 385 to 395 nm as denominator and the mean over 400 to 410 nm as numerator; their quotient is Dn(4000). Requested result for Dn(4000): 1.6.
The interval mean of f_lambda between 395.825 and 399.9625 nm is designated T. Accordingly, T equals 243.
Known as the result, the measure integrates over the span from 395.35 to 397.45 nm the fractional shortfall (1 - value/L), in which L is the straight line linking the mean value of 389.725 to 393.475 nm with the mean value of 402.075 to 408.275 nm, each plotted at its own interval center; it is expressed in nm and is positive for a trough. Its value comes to 0.63 nm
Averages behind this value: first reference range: 214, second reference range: 324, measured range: 175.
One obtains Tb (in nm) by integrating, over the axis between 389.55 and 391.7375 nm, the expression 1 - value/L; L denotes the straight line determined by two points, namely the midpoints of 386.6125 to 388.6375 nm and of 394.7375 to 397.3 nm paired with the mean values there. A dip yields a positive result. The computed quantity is -0.43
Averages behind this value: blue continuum 230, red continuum 195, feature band 260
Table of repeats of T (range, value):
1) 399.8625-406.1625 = 327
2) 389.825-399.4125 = 219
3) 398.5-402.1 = 325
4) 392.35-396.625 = 186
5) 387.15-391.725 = 242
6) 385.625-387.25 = 221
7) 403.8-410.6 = 324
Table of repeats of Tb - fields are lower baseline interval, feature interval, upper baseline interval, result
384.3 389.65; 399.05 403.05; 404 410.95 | -0.472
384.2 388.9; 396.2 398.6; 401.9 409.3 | 0.737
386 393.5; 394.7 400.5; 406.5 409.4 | 0.369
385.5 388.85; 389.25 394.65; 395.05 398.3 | 0.255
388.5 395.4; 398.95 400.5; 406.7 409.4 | -0.312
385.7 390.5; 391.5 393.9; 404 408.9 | 0.890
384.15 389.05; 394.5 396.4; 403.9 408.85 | 0.165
